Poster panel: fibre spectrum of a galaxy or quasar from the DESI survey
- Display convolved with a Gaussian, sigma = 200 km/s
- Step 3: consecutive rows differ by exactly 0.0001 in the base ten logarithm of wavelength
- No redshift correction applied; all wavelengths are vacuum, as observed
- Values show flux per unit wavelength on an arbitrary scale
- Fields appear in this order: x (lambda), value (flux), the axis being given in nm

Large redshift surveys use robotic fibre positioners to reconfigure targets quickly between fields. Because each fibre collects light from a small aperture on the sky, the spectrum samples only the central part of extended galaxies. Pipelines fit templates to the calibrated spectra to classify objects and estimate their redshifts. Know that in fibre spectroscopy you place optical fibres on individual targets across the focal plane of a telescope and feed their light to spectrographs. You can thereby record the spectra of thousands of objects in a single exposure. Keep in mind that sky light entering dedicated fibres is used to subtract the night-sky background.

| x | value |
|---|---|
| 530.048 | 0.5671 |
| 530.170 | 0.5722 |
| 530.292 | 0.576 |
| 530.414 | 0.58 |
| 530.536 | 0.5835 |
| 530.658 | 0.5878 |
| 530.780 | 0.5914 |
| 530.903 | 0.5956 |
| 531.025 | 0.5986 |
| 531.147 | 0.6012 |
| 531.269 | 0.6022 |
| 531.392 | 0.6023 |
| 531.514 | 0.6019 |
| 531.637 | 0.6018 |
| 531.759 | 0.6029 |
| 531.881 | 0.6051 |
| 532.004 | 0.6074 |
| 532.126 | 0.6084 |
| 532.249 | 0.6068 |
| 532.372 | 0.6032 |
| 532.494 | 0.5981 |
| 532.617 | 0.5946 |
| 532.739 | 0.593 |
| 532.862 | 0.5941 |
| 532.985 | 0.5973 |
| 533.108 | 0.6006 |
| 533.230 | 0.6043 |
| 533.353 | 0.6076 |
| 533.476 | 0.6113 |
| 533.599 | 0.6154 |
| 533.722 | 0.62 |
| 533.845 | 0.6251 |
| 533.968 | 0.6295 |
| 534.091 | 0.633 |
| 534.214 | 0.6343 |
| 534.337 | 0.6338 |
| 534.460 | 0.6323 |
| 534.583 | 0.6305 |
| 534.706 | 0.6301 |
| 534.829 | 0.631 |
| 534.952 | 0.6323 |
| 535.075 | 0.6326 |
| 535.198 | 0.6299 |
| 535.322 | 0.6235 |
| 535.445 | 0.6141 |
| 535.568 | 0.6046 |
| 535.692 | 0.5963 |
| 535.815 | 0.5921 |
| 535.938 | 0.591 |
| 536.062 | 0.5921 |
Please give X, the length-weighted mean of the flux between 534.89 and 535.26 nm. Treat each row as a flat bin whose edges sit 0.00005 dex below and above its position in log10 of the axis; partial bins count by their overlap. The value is 0.632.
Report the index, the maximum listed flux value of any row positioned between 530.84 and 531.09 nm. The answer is 0.5986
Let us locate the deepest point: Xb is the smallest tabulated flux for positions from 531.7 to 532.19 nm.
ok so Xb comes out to 0.6029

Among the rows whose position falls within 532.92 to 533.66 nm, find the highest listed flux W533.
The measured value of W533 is 0.6154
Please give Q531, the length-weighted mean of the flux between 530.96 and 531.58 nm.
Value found 0.601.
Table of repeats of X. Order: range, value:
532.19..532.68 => 0.601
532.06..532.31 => 0.608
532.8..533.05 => 0.594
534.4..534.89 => 0.631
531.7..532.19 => 0.606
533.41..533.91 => 0.617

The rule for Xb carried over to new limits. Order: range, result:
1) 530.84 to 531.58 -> 0.5956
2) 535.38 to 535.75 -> 0.5963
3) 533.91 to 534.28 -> 0.6295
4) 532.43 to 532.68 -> 0.5946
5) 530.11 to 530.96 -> 0.5722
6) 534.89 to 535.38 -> 0.6235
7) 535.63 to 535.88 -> 0.5921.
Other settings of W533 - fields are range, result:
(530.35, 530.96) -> 0.5956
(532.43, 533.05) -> 0.5981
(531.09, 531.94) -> 0.6051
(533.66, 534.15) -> 0.633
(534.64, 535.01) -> 0.6323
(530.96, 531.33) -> 0.6022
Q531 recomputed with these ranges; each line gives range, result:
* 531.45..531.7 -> 0.602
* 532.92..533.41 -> 0.602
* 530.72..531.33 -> 0.598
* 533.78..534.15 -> 0.629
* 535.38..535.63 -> 0.61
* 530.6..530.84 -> 0.59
